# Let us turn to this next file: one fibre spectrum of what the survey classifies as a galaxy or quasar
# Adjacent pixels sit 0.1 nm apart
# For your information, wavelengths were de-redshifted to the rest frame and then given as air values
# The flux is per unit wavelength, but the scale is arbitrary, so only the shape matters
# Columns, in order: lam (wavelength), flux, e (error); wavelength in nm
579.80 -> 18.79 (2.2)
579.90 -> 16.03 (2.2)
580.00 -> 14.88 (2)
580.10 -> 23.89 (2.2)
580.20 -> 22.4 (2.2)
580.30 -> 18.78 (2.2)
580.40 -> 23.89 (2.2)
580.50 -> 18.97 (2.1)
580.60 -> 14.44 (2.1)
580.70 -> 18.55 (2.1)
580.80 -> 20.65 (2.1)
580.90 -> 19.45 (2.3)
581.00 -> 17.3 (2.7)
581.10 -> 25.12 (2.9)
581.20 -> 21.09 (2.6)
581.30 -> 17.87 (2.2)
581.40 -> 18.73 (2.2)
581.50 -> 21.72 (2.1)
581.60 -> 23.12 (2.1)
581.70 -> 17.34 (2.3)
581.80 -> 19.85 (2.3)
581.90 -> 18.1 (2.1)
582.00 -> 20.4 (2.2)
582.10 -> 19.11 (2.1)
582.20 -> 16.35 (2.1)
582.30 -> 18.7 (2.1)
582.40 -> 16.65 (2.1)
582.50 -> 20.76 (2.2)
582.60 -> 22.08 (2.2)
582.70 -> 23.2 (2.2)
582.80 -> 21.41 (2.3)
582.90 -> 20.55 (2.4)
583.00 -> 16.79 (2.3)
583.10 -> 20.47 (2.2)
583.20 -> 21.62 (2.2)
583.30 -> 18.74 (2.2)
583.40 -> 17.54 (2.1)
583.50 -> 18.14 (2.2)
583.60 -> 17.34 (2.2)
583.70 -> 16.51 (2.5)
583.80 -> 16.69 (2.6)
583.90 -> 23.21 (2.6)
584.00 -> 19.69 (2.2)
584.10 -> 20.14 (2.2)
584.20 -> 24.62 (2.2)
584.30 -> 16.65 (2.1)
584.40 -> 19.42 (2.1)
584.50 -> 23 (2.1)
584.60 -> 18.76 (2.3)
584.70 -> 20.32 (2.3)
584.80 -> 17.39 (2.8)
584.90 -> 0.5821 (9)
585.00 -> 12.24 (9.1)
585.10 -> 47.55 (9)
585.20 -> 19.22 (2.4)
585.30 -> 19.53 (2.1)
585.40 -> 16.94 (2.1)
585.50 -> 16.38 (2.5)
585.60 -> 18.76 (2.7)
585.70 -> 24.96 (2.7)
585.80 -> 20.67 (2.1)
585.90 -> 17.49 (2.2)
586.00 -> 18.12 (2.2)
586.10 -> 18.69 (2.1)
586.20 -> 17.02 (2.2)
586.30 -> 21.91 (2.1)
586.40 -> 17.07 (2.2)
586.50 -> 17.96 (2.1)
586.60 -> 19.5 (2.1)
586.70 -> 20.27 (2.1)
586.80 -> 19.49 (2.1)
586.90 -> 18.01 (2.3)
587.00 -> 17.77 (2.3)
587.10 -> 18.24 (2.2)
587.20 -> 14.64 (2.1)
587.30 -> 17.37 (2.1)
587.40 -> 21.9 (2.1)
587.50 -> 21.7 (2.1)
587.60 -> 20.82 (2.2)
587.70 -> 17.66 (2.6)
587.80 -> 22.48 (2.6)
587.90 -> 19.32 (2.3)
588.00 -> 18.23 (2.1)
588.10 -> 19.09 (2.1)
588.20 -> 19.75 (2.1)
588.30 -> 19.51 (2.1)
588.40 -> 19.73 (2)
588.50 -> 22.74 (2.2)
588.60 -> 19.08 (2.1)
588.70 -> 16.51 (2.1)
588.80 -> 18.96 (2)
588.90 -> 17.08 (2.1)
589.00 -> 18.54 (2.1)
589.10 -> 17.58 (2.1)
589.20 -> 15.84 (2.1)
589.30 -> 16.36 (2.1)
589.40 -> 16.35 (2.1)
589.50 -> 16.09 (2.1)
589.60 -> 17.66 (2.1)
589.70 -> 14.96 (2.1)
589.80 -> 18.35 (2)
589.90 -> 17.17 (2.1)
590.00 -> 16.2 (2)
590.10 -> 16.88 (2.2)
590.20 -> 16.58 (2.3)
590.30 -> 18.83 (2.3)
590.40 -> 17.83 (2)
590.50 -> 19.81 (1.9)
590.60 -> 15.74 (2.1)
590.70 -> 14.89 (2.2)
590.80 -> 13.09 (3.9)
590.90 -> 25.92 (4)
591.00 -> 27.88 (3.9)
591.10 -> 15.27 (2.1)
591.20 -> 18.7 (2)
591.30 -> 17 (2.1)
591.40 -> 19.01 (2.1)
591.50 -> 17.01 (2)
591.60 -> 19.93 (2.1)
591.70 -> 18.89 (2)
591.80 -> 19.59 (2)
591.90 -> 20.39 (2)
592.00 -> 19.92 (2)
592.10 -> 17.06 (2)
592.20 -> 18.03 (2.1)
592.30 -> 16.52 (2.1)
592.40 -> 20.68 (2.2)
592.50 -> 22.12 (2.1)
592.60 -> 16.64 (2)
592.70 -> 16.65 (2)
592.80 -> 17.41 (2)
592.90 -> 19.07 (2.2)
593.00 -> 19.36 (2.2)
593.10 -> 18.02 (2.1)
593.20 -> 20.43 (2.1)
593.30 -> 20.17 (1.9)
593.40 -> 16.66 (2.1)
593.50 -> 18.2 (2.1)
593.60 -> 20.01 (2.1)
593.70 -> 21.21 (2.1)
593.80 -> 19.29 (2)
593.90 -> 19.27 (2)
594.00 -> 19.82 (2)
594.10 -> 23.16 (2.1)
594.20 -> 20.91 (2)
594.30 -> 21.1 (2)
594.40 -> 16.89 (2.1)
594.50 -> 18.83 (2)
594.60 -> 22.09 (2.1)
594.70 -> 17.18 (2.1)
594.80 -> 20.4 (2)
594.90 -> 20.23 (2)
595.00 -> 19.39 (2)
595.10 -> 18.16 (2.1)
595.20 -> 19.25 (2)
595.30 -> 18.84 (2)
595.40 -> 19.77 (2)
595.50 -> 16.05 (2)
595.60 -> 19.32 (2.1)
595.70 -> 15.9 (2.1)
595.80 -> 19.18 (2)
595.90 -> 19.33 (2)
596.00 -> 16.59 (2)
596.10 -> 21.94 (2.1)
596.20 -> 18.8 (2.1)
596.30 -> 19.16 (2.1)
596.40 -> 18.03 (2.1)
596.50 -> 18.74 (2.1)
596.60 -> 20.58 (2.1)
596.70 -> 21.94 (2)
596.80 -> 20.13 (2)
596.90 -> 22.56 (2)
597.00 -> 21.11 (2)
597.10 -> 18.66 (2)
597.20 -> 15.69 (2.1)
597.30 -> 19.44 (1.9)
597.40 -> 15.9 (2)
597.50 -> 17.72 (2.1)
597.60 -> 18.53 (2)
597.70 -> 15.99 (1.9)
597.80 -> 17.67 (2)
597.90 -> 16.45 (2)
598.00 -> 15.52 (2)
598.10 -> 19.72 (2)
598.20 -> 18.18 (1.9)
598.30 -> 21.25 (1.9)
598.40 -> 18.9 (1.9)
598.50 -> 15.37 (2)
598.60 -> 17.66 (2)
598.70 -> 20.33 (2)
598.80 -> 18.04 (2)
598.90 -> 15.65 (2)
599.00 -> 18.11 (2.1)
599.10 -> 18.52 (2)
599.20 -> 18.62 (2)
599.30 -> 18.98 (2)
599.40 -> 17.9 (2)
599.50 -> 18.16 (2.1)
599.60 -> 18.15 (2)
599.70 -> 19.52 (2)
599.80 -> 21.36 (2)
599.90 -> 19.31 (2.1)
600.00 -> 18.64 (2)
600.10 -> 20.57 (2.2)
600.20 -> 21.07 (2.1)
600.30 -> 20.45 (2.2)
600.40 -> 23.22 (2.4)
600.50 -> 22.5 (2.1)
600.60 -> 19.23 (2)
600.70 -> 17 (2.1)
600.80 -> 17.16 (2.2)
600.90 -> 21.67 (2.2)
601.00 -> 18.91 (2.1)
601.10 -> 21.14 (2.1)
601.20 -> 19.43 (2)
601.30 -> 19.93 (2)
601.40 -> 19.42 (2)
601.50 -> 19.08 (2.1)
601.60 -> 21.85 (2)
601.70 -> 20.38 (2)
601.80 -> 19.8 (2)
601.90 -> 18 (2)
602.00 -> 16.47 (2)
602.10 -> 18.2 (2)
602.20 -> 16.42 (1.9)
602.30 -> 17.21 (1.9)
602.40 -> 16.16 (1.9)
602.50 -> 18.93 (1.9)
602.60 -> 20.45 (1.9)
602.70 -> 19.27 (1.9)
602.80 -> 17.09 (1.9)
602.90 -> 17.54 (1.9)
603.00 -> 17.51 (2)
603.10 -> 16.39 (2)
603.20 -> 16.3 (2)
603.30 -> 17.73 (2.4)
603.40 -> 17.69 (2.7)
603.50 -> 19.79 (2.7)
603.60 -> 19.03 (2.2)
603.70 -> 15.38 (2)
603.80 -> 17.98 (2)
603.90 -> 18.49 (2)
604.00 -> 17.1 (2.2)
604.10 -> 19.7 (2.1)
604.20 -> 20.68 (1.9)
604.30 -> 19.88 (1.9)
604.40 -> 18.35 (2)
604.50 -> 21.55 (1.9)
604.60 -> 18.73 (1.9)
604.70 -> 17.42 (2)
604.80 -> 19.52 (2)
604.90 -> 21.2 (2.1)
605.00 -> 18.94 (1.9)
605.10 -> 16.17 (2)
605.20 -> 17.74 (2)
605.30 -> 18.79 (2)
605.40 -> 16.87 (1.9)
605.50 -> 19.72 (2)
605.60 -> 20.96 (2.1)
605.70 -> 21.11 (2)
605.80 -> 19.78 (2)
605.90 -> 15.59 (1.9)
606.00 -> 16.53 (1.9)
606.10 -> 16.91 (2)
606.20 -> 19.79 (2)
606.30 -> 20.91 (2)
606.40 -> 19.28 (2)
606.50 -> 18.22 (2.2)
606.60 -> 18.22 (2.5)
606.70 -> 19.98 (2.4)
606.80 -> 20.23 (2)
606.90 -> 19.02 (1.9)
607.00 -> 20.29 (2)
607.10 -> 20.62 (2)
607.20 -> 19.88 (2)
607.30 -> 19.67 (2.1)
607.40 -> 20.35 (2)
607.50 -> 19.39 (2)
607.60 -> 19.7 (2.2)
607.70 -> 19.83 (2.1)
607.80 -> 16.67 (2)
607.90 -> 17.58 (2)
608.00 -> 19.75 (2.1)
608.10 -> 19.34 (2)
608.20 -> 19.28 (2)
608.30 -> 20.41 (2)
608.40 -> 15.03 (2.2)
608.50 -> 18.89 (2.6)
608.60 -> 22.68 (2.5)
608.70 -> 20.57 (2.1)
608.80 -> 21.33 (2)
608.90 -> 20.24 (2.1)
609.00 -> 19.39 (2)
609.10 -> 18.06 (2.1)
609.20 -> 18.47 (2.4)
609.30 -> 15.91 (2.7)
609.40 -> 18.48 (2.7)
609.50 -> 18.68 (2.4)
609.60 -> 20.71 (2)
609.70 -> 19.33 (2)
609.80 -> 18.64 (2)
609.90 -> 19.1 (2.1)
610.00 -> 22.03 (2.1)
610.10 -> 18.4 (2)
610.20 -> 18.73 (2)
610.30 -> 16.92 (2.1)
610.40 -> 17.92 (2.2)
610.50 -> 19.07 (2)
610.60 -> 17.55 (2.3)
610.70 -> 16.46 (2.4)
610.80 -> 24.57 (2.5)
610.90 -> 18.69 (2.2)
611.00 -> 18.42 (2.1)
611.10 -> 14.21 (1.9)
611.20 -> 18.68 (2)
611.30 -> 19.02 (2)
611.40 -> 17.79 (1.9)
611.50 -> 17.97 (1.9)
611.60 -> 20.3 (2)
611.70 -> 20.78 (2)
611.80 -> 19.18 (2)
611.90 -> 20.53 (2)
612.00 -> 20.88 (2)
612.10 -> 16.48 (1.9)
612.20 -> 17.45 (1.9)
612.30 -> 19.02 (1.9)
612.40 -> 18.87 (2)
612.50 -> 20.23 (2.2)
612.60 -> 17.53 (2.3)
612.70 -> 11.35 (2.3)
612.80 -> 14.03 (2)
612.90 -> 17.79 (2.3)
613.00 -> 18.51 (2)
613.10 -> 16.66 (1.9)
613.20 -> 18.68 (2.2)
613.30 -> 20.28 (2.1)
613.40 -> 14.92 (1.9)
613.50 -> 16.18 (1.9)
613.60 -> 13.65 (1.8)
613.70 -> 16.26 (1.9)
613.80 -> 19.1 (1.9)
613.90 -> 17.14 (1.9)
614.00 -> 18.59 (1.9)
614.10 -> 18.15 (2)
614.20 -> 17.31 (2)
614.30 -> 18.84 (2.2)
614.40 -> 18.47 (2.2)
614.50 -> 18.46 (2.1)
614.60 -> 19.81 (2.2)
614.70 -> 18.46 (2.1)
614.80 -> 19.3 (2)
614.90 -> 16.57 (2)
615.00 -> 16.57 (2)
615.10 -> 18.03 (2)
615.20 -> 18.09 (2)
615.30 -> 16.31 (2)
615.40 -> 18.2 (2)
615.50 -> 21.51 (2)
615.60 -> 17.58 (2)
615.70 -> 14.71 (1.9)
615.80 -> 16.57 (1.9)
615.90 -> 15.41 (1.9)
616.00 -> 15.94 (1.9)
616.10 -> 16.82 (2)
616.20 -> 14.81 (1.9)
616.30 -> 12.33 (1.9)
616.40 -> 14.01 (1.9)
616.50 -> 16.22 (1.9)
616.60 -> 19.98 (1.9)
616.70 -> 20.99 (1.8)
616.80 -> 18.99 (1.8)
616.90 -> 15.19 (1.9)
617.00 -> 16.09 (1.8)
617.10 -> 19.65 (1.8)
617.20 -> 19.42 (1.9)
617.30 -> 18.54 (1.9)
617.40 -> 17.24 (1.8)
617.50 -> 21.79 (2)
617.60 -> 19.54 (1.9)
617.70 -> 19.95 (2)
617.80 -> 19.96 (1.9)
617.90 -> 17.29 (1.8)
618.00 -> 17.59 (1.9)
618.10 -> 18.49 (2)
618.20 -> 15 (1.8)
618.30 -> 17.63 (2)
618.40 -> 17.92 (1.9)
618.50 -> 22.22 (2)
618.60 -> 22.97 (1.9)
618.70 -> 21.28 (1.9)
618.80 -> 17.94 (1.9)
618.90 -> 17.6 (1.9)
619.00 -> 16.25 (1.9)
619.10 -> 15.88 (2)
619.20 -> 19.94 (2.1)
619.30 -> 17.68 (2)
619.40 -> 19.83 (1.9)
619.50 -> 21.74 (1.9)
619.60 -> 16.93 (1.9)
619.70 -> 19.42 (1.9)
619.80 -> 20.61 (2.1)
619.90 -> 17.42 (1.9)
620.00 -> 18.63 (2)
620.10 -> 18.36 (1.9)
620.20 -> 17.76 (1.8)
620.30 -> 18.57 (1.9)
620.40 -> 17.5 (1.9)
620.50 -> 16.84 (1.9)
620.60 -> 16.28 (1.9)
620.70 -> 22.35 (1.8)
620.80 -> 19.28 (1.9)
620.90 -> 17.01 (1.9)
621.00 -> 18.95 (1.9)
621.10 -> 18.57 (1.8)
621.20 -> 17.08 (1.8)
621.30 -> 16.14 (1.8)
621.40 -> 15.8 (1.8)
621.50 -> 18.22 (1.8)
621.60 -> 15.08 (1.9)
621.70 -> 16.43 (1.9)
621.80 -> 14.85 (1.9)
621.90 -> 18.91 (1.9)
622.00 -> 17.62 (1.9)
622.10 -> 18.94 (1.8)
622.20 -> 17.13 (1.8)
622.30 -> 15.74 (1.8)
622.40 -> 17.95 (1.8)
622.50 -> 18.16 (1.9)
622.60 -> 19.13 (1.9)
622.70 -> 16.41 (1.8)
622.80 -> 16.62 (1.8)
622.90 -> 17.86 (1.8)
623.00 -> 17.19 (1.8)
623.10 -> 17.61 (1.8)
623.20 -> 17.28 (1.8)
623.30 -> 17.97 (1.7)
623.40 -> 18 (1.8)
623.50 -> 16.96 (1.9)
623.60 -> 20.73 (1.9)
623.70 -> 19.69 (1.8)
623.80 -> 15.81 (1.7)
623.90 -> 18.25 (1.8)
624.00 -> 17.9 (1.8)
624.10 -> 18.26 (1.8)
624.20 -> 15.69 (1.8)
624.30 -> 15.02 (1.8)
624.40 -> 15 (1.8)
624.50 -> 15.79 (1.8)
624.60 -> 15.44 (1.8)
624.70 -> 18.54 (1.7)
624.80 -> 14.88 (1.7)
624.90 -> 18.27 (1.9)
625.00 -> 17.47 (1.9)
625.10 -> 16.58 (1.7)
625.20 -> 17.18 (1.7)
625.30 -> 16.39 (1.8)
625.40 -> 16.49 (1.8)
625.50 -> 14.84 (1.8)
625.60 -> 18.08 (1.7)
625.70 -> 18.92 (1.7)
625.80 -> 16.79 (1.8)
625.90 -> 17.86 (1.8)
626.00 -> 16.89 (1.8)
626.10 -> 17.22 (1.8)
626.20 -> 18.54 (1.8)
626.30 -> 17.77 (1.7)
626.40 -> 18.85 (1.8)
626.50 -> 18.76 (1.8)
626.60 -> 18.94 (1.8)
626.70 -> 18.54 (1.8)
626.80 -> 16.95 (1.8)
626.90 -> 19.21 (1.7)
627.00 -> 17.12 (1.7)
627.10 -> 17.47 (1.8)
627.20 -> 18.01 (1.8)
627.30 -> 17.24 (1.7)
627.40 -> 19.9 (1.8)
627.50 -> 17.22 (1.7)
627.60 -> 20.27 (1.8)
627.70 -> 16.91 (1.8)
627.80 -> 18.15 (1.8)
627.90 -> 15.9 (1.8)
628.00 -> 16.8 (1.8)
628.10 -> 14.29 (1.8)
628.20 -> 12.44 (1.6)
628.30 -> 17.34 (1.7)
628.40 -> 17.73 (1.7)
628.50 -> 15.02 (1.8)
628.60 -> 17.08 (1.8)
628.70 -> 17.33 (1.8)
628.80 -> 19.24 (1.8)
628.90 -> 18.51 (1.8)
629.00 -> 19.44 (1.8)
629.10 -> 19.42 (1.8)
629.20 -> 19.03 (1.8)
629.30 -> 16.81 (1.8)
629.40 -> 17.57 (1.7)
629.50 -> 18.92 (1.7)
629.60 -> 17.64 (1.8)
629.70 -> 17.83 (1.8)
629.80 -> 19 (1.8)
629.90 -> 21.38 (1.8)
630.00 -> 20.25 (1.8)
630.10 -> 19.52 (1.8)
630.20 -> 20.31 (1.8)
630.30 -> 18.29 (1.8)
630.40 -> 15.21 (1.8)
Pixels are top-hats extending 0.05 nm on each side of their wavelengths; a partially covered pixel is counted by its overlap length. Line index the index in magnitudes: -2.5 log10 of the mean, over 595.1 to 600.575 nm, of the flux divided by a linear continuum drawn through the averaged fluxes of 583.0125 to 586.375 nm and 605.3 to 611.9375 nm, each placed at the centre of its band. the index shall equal 0.02 mag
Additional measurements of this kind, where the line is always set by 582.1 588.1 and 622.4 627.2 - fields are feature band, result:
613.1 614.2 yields 0.04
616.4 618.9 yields -0.06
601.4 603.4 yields 0.02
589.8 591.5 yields 0.05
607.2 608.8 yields -0.07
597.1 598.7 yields 0.06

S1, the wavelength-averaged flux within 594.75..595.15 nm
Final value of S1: 19.5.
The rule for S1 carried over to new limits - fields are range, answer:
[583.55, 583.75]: 16.9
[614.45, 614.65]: 19.1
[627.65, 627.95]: 17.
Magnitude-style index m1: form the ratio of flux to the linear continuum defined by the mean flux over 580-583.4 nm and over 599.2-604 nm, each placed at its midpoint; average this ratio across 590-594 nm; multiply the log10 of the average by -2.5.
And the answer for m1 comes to 0.04 mag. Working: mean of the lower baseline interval 19.8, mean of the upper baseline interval 18.8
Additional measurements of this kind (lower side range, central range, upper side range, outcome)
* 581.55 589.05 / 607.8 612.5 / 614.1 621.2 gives -0.03 mag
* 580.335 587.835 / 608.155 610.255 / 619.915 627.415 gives -0.06 mag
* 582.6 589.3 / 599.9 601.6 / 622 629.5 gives -0.08 mag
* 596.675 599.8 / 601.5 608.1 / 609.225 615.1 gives -0.03 mag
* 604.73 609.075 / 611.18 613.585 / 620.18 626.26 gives 0.04 mag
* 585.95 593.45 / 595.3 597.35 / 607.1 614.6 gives -0.04 mag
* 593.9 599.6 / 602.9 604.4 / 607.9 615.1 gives 0.03 mag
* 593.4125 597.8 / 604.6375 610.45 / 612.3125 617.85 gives -0.05 mag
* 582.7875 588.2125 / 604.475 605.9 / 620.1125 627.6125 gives -0.04 mag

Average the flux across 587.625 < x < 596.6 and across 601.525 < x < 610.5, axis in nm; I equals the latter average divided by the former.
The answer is 1.01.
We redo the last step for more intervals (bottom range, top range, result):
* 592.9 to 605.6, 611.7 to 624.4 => 0.94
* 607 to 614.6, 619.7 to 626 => 0.94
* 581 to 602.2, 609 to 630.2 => 0.94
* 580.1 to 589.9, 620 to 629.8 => 0.91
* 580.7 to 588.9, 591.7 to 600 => 0.97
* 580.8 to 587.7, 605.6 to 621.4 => 0.95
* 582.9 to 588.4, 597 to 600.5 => 0.97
